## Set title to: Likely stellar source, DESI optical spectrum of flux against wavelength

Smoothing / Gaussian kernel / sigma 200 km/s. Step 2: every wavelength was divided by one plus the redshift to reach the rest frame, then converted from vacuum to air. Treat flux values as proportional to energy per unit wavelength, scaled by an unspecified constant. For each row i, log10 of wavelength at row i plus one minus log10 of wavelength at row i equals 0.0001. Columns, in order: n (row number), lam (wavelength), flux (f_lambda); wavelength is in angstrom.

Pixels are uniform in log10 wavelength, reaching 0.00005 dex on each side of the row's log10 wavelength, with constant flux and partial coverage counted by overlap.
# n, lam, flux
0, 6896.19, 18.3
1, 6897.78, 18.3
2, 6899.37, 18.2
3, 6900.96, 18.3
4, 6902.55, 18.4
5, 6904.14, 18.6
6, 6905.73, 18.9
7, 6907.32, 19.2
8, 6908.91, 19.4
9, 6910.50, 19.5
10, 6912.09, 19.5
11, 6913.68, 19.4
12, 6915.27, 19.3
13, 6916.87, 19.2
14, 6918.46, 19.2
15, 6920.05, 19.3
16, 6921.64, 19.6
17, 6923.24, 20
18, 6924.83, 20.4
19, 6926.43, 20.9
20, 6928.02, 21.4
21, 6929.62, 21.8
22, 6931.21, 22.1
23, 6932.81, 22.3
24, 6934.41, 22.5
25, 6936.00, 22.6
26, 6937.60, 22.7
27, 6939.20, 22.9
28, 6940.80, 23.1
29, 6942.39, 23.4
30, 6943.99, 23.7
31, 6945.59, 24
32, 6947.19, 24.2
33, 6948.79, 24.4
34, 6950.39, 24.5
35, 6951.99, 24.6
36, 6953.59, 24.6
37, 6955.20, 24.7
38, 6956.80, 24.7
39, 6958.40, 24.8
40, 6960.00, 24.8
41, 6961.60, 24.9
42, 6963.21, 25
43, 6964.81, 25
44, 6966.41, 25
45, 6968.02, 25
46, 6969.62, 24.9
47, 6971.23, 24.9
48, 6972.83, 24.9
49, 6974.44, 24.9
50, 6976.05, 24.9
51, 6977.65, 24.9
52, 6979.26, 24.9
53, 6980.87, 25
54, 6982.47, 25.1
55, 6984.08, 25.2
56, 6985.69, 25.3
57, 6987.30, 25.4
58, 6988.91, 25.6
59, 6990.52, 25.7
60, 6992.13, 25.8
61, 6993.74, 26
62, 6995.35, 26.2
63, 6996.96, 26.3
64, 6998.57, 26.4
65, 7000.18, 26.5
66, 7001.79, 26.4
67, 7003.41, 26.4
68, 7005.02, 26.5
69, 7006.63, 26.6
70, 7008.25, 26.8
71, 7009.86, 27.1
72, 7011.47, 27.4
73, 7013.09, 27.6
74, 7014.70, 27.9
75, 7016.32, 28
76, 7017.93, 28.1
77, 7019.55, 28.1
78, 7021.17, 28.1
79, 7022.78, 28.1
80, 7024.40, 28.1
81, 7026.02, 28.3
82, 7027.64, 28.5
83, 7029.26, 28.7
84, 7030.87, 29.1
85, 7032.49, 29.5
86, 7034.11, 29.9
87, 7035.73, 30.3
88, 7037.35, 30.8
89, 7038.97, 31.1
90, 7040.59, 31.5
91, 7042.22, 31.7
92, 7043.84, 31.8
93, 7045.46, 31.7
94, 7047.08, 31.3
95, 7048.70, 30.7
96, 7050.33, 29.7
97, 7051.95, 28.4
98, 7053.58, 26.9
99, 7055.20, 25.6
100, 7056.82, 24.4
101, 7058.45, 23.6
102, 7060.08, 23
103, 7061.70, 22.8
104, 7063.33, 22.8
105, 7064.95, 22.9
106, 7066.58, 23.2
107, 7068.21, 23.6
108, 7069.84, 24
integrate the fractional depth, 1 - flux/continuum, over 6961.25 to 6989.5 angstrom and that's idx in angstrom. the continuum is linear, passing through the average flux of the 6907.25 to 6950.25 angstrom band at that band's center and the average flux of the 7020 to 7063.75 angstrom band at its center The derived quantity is -0.9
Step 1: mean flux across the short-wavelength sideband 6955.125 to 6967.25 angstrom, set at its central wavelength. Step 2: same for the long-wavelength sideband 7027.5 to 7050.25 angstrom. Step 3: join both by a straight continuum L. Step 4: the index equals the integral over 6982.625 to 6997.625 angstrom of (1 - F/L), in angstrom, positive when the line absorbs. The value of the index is 0.7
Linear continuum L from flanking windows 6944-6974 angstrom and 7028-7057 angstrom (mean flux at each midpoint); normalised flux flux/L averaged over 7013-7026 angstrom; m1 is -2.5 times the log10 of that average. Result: 0.01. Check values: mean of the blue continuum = 24.7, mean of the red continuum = 29.7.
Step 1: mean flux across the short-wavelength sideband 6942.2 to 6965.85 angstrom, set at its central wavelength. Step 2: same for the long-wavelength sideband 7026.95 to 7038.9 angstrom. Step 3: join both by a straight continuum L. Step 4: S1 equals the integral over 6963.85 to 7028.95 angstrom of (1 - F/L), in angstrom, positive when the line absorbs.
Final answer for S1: 2.3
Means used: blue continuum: 24.5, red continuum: 29.7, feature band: 26.3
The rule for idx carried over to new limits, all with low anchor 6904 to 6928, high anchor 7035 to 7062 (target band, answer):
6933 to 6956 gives -2.28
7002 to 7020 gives -0.82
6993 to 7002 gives -0.41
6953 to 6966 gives -1.30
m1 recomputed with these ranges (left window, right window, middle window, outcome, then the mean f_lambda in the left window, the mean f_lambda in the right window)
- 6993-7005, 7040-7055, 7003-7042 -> -0.01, 26.3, 30.2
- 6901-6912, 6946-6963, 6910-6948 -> 0.01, 19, 24.6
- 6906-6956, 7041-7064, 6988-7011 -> -0.06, 21.7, 27.5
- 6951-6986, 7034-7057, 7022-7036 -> 0.00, 24.9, 29.9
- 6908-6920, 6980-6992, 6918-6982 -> -0.05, 19.4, 25.3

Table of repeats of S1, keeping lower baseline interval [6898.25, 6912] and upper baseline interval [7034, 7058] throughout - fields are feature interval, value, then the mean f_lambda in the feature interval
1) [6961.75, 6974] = -0.68 angstrom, 24.9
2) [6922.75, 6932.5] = -0.30 angstrom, 21.2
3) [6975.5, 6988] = -0.20 angstrom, 25.1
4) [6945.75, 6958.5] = -1.19 angstrom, 24.5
